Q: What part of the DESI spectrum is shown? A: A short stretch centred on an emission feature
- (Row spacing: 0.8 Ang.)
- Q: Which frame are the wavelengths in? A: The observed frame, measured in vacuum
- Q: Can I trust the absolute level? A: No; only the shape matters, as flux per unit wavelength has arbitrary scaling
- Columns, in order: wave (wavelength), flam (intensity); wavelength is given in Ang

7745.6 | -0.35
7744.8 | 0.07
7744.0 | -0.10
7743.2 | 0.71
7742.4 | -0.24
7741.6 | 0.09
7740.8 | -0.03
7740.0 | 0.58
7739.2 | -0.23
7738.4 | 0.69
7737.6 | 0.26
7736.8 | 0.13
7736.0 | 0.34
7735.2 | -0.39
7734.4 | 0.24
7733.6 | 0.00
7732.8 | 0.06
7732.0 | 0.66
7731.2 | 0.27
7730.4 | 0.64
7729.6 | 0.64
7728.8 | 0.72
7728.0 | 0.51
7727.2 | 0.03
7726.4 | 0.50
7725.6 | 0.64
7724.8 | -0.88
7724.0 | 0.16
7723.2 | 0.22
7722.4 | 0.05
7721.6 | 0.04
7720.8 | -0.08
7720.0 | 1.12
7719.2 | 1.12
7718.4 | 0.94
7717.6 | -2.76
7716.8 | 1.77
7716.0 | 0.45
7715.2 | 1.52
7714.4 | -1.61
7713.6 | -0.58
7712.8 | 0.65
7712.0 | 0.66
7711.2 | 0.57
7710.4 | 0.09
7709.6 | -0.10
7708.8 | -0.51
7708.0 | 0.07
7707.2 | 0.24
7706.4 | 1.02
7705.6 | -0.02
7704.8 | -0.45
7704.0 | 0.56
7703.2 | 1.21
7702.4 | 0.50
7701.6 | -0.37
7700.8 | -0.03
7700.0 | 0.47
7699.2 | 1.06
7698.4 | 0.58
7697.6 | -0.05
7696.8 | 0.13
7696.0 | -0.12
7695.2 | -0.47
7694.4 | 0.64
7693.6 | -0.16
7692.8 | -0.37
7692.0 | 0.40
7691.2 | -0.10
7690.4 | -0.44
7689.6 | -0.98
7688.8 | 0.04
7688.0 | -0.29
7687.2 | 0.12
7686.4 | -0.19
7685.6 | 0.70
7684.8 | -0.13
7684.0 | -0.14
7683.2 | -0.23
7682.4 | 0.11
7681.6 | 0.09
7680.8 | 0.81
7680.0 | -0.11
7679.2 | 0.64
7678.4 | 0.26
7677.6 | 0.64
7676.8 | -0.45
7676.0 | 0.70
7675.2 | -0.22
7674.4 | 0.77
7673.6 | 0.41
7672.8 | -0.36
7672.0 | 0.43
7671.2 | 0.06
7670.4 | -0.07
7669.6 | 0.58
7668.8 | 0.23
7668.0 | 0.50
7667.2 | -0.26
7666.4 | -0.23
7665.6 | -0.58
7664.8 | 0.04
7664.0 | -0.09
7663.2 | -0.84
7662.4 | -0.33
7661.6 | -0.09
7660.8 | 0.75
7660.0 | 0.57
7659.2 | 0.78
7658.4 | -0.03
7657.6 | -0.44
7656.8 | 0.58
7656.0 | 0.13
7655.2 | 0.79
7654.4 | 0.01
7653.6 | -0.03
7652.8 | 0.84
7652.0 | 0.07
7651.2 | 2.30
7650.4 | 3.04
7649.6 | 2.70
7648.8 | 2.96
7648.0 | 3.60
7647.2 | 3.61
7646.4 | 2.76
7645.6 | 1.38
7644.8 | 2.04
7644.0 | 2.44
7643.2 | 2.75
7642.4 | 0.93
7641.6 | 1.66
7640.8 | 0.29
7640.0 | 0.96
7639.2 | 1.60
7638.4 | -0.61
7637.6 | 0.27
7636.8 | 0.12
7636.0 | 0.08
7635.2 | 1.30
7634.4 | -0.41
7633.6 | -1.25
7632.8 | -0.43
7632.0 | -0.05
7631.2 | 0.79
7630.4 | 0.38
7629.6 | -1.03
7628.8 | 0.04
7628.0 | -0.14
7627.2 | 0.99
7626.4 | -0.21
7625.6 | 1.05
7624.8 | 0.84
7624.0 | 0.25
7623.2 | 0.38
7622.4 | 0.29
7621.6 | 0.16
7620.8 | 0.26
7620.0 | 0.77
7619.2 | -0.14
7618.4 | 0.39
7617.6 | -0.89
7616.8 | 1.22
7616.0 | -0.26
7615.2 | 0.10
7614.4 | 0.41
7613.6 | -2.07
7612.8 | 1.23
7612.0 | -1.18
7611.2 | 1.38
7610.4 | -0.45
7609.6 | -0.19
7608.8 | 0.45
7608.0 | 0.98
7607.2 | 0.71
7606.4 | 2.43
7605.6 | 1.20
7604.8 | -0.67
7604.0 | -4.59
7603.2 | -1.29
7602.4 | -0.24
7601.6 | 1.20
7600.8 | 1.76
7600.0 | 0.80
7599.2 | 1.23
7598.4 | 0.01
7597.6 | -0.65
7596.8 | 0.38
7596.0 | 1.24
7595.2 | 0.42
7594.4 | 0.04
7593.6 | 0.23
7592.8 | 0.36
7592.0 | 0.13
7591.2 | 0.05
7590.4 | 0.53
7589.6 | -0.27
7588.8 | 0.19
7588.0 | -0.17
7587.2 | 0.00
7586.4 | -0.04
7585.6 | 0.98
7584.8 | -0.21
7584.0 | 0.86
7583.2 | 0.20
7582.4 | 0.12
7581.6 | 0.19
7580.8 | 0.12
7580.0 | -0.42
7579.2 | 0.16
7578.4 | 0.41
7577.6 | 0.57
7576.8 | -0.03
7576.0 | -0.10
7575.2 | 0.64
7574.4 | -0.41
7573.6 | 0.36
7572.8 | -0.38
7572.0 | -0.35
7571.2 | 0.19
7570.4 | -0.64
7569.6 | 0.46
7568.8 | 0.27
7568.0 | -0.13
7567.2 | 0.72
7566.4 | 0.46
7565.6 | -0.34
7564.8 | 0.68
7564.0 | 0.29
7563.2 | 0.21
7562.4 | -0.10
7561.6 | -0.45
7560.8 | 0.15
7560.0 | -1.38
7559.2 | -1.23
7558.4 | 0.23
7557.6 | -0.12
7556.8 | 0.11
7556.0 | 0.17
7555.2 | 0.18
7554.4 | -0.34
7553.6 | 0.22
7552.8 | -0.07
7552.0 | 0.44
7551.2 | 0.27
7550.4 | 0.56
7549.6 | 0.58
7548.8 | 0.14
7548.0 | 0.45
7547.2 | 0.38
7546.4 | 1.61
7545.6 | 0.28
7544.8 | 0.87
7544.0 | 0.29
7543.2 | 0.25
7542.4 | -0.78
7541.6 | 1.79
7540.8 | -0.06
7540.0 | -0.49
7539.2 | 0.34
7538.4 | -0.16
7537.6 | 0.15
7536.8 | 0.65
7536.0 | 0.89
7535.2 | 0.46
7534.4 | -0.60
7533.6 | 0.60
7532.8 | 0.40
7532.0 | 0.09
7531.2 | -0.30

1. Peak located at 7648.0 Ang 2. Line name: [O II] 3727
